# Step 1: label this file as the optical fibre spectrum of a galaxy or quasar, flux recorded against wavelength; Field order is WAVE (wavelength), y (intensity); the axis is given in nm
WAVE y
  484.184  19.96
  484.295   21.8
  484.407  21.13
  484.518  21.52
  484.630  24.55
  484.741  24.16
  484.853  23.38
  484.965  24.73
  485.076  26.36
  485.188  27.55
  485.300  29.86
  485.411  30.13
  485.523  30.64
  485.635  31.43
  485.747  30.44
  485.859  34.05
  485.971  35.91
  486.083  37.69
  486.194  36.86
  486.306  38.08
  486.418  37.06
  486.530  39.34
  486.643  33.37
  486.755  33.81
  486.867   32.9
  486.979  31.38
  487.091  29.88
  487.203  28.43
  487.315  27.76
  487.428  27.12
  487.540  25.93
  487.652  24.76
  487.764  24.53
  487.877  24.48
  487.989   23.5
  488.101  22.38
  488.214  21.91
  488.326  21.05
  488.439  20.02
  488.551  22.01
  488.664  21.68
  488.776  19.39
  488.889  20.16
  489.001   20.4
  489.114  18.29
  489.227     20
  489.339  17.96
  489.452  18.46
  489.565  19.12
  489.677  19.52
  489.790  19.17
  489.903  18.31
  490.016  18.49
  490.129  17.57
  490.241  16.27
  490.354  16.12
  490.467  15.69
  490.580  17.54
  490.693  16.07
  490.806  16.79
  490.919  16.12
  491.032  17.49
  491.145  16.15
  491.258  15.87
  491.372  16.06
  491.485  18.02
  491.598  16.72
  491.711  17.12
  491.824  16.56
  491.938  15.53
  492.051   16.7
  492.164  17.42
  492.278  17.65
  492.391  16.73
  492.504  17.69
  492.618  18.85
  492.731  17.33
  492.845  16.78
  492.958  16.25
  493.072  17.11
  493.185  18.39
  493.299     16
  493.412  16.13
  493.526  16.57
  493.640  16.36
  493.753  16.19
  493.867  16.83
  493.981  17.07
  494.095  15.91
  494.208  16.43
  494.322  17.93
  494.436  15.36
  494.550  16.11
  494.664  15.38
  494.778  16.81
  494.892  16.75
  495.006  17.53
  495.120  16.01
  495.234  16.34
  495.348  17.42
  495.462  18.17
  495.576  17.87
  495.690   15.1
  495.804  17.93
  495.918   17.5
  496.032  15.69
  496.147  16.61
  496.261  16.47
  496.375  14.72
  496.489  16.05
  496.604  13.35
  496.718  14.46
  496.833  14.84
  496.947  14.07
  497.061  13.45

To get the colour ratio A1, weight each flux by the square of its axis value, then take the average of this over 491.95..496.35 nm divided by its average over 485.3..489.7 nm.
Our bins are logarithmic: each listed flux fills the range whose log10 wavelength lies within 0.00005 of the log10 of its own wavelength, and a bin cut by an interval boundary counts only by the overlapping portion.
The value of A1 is 0.64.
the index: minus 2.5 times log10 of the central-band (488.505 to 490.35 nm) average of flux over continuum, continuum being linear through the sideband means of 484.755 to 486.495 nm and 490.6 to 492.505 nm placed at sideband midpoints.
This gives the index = 0.157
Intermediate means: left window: 31.5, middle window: 19.1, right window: 16.7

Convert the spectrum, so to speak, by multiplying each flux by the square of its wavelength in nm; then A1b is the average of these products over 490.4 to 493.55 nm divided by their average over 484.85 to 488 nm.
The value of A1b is 0.6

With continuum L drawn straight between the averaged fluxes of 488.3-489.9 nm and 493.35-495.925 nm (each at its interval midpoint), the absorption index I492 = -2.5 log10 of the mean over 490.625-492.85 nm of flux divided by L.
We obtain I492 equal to 0.08 mag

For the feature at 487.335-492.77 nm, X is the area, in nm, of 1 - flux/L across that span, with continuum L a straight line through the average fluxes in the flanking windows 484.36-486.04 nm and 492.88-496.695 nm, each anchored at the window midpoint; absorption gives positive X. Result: 0.76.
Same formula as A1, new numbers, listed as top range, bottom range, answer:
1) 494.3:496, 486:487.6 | 0.53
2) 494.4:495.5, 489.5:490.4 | 0.93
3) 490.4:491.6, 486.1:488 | 0.55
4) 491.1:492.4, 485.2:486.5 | 0.51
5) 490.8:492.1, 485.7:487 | 0.48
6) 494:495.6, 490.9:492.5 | 1.01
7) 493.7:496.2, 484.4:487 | 0.56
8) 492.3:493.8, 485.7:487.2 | 0.51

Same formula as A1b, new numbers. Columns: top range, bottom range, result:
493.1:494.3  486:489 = 0.61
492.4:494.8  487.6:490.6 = 0.85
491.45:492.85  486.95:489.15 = 0.74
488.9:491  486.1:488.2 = 0.60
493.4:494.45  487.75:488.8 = 0.77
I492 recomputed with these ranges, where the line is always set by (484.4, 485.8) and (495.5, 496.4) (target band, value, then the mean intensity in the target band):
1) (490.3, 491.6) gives 0.274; 16.5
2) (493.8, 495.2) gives 0.092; 16.5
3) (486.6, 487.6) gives -0.201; 30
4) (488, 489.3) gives 0.135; 20.7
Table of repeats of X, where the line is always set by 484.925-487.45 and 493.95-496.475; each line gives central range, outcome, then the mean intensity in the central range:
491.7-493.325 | 0.313 nm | 17.1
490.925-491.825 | 0.250 nm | 16.7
